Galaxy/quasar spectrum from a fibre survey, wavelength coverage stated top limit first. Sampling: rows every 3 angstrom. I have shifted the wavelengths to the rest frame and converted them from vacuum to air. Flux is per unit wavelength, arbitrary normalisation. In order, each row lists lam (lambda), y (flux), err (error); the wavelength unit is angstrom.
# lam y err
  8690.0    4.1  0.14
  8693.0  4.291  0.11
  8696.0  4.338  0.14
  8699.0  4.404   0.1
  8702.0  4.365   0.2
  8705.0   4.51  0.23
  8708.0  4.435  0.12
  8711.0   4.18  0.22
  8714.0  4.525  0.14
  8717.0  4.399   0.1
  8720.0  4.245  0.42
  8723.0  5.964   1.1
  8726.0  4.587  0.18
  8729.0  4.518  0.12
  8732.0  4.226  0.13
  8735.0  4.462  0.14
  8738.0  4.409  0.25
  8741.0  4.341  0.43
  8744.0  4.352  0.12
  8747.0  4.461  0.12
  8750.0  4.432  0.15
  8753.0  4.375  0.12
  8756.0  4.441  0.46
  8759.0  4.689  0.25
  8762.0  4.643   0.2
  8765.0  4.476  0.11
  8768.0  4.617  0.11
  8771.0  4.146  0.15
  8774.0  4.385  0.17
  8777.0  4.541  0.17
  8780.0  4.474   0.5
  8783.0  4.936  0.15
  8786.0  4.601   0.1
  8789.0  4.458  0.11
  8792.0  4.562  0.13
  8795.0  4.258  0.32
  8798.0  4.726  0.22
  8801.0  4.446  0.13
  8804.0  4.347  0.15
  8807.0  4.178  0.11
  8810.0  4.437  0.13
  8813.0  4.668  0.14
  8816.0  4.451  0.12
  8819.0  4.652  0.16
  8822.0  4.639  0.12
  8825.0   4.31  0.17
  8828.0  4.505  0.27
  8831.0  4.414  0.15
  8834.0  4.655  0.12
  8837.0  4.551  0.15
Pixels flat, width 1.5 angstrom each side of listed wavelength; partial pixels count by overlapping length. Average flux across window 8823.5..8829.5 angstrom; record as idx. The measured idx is 4.41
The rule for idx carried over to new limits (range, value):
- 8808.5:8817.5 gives 4.52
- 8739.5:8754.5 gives 4.39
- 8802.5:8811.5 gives 4.32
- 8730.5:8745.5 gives 4.36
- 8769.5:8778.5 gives 4.36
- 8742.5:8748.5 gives 4.41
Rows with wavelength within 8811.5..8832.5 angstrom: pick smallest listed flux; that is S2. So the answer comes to 4.31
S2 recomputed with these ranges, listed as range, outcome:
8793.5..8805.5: 4.258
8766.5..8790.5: 4.146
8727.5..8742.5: 4.226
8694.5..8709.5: 4.338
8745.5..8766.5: 4.375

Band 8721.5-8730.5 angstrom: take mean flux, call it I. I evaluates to 5.02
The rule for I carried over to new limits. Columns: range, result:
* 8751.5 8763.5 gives 4.54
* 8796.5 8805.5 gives 4.51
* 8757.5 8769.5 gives 4.61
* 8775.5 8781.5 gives 4.51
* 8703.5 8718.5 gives 4.41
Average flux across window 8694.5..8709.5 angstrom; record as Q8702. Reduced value 4.41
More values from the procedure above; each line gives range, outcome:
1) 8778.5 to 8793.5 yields 4.61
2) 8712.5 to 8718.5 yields 4.46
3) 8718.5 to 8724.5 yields 5.1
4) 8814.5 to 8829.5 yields 4.51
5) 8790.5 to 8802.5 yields 4.5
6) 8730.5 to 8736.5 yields 4.34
